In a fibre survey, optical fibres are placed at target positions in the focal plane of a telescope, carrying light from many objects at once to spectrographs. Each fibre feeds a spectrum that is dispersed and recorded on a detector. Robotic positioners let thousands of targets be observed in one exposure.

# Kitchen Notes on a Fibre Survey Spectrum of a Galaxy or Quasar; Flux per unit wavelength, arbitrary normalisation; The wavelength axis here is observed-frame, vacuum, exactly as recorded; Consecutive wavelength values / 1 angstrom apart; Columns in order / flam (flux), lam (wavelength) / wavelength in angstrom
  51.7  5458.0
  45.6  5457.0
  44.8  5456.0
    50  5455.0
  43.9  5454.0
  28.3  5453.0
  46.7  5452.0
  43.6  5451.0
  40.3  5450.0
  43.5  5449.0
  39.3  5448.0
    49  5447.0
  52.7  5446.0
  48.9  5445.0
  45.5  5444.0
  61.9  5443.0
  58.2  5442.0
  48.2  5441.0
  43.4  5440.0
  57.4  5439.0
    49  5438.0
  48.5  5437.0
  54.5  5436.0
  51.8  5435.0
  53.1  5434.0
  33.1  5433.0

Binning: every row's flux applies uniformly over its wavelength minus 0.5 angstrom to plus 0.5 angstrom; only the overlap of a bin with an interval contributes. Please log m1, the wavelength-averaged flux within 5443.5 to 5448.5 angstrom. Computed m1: 47.1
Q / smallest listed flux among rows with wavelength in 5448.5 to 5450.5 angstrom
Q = 40.3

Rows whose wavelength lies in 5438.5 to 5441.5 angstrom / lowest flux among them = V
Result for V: 43.4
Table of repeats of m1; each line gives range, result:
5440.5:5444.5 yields 53.5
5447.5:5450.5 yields 41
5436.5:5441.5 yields 49.3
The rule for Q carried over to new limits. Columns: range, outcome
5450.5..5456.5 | 28.3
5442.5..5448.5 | 39.3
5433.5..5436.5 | 51.8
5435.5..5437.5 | 48.5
